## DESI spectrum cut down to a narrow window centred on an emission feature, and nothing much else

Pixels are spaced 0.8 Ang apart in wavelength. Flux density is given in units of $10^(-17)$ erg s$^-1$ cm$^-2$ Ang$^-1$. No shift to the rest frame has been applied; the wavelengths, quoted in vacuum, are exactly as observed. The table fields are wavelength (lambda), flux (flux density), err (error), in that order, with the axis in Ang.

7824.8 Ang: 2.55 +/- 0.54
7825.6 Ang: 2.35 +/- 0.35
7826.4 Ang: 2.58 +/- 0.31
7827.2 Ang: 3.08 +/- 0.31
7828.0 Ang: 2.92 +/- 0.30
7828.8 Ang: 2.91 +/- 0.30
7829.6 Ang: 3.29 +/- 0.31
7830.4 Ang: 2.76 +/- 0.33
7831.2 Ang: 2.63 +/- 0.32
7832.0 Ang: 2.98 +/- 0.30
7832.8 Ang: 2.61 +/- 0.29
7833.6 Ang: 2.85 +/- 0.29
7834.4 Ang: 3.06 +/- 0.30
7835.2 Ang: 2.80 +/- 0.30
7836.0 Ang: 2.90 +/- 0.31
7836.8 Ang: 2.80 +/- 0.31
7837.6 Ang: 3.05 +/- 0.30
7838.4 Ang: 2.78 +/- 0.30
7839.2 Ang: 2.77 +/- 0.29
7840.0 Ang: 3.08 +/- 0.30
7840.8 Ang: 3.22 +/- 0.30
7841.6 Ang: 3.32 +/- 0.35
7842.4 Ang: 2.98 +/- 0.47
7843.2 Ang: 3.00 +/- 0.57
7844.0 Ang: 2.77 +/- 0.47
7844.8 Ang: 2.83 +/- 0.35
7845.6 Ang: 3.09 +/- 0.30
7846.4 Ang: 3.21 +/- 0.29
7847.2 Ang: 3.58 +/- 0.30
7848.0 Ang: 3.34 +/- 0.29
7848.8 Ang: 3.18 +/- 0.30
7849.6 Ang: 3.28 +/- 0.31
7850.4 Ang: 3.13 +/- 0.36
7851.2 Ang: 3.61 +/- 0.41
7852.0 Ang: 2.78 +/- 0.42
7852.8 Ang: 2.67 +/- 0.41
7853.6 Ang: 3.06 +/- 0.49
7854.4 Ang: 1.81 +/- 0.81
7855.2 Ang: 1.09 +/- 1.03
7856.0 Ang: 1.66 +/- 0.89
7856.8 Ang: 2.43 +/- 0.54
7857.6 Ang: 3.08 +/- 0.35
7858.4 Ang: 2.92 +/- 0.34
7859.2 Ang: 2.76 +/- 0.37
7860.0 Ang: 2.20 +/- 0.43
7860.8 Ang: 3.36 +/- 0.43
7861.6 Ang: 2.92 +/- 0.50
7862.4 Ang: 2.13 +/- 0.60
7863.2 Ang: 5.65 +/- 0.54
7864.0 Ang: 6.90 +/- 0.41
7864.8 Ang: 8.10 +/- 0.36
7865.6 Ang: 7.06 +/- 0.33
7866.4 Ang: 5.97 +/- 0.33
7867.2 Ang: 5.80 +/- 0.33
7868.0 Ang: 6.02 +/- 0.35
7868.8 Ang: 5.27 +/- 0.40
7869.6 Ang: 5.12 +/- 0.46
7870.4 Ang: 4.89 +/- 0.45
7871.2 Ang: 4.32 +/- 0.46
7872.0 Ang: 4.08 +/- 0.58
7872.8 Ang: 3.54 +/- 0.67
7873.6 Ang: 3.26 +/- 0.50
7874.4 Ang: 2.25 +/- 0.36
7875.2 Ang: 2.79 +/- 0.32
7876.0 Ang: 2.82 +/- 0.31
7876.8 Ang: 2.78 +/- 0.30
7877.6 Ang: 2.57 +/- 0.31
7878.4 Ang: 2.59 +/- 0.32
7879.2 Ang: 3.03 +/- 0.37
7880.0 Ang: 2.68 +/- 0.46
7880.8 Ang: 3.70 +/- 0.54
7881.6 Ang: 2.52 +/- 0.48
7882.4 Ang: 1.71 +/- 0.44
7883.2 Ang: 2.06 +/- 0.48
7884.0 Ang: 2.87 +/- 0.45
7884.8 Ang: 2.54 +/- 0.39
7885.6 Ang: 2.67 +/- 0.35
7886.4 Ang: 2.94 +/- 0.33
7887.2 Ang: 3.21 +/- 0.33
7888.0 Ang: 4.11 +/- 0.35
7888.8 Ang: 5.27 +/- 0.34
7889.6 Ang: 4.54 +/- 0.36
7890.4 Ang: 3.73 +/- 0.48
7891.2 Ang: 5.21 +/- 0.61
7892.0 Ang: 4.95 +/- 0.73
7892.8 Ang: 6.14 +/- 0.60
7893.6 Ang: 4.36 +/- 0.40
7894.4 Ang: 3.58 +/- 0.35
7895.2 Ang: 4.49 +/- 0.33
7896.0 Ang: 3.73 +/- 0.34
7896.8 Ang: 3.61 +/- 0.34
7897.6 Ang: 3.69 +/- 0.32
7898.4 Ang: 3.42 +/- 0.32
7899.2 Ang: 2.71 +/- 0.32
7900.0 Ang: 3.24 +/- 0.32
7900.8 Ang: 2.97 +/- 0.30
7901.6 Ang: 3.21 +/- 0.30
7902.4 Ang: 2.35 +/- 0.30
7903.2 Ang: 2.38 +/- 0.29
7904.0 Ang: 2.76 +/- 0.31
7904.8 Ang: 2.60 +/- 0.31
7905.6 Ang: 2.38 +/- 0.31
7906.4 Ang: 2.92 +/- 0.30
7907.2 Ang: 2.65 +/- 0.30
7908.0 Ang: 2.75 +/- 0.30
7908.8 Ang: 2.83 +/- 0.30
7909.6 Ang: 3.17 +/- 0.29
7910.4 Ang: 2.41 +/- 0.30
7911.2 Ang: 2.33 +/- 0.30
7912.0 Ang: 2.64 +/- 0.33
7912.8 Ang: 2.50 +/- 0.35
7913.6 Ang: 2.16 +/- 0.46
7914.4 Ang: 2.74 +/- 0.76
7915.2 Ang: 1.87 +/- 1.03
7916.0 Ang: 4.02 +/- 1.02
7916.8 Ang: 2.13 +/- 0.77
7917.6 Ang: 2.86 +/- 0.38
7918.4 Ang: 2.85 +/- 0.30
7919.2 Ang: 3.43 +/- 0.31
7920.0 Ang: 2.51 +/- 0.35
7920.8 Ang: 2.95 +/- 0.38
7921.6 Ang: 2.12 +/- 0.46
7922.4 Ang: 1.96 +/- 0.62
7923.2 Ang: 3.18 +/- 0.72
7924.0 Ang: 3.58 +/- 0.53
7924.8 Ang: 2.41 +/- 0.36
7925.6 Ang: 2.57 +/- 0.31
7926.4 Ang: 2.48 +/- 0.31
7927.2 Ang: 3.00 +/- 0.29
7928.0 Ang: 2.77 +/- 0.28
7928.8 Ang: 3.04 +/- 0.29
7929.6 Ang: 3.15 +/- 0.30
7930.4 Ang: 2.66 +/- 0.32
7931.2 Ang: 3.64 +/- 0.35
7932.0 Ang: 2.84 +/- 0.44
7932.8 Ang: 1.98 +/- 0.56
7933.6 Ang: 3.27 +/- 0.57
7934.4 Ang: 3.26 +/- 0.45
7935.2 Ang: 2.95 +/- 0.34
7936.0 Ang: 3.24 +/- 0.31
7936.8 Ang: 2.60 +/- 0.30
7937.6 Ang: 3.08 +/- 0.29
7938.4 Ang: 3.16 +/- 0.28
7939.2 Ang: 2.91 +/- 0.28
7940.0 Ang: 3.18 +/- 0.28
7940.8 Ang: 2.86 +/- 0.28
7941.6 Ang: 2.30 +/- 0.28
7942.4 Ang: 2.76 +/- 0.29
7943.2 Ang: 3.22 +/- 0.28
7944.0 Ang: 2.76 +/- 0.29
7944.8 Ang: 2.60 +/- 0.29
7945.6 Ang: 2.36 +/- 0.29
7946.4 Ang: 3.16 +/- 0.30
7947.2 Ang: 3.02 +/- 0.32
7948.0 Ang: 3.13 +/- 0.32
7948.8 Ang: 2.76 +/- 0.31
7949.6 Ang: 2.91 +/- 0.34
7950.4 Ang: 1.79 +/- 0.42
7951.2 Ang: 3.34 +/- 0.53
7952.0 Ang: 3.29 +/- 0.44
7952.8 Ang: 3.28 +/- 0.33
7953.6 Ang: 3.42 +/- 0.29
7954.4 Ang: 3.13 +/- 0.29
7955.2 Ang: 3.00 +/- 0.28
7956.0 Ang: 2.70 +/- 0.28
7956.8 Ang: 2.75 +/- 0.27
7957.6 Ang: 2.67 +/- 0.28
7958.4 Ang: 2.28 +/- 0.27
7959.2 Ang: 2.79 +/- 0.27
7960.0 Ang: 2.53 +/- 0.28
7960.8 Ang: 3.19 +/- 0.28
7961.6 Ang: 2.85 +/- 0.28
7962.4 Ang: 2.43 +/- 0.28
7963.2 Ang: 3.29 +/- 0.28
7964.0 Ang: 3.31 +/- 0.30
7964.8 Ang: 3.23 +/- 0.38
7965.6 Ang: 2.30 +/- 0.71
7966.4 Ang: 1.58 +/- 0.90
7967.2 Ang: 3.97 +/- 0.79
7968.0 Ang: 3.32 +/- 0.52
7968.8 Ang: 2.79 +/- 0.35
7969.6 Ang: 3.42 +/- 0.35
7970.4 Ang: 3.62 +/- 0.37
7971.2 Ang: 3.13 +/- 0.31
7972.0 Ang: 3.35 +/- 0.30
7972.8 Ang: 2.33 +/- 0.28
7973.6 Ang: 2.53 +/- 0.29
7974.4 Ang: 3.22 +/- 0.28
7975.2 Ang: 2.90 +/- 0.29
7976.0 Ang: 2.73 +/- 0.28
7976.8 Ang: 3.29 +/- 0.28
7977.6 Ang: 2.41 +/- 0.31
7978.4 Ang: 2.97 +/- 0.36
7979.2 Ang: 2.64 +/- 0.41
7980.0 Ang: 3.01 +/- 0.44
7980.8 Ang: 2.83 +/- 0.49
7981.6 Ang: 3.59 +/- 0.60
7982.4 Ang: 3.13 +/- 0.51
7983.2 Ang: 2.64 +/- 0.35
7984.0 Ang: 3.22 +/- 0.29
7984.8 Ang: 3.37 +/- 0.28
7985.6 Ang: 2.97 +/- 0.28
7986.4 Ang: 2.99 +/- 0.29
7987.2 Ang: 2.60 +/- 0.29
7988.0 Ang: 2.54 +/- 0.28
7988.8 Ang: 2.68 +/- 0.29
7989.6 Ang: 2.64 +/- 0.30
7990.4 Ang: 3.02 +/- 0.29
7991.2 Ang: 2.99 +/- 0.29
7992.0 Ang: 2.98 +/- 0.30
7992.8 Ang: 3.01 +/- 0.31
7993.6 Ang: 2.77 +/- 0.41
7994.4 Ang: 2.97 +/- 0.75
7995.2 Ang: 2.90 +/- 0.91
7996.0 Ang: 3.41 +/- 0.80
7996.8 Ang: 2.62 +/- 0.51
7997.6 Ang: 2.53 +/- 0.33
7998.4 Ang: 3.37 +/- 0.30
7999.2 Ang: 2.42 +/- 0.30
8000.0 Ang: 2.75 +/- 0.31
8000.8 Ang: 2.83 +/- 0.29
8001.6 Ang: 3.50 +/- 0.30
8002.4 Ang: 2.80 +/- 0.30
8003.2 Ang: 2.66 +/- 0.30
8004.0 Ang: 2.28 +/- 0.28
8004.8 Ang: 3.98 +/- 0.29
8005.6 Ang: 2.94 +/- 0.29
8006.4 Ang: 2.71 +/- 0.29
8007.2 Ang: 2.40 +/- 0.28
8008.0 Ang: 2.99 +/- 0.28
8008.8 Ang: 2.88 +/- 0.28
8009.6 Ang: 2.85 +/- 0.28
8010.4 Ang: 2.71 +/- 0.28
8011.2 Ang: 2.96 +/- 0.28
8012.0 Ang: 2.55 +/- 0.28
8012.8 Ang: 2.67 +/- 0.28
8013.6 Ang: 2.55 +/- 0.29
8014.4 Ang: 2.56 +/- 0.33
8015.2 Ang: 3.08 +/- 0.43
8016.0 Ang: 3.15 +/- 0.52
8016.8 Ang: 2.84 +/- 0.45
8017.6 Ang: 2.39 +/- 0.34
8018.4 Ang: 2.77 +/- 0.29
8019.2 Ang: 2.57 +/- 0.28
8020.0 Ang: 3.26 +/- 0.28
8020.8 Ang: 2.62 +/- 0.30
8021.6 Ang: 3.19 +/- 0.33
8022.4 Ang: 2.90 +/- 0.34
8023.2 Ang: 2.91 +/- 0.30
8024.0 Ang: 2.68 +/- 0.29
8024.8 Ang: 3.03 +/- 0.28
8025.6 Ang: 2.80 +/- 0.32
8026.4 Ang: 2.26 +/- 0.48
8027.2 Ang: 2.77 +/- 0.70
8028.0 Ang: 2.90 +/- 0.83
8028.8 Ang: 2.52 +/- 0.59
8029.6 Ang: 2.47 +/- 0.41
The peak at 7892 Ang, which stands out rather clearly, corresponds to [N II] 6583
